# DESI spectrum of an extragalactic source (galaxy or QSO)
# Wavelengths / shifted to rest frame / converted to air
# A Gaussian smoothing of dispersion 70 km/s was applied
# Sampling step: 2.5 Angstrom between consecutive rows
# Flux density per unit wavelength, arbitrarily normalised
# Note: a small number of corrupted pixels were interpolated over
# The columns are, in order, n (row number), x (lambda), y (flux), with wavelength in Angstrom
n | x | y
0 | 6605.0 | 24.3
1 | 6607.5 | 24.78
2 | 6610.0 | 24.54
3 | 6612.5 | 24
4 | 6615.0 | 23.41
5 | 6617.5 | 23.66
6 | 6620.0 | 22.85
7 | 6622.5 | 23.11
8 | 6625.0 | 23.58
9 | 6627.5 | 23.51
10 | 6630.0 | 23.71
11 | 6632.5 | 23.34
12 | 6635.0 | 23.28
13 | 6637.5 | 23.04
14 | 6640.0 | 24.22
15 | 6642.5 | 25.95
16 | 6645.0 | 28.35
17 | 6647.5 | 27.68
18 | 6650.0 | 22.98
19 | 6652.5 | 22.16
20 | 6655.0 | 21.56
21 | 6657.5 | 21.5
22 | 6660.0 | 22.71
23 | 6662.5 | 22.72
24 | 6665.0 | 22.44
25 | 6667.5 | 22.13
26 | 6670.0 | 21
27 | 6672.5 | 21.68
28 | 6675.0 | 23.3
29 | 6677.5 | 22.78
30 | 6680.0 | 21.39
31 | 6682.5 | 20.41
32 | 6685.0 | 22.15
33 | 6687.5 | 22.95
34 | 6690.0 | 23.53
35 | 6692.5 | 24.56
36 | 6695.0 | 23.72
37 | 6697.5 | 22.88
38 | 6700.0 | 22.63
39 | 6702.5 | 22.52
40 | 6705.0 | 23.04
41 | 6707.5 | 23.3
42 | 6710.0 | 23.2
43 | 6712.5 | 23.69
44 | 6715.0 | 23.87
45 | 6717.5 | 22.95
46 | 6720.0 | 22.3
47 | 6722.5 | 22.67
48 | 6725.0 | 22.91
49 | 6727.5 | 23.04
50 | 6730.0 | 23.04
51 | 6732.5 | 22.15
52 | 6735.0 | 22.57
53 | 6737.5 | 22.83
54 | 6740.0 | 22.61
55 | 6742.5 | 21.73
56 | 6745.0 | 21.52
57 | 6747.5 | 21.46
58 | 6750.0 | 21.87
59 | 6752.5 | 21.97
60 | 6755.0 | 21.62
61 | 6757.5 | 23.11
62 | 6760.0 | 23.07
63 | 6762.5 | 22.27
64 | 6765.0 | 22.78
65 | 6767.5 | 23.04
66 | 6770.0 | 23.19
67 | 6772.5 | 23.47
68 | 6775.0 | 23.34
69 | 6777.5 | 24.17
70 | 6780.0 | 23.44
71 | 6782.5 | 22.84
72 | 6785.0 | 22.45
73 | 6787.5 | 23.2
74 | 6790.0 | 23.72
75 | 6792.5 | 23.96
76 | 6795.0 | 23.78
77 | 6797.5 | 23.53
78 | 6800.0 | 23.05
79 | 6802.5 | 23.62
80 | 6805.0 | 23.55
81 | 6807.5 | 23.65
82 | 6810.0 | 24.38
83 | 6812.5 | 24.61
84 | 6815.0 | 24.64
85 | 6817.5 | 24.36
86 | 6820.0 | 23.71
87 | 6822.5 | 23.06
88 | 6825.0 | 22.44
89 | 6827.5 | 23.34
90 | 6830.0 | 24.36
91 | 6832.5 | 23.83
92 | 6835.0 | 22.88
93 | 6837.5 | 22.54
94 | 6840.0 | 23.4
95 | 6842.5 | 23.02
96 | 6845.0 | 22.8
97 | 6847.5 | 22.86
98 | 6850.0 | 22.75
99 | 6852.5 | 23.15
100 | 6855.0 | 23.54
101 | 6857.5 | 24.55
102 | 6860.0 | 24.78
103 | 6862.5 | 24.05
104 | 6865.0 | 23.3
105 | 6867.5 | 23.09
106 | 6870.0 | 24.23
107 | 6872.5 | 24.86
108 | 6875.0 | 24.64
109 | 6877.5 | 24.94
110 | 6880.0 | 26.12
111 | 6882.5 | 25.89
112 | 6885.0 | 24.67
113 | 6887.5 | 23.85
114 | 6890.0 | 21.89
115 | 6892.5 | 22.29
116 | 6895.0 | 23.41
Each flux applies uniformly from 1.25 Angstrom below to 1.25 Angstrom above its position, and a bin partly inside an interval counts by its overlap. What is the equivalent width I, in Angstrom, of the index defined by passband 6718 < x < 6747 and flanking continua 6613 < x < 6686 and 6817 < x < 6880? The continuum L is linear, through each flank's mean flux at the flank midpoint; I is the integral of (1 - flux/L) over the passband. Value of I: 1.1 Angstrom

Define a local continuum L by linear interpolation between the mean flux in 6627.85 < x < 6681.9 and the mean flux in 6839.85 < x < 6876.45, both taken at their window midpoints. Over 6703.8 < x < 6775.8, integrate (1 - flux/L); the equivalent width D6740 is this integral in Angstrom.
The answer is 2.15 Angstrom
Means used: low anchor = 23.2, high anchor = 23.7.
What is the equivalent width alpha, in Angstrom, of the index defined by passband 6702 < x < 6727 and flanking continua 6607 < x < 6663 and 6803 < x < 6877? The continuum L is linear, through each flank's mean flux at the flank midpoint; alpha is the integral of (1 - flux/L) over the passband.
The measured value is 0.71 Angstrom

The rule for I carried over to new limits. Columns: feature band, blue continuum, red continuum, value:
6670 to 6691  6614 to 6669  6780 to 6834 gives 1.2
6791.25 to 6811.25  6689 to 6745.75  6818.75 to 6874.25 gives -0.3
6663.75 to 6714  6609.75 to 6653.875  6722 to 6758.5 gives 1.0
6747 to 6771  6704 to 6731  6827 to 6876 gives 0.8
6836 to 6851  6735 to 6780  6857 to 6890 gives 0.7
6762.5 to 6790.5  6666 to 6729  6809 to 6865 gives 0.0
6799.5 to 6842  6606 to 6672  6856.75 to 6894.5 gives 0.7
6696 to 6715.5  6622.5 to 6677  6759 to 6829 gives 0.2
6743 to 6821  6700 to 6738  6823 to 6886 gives 0.5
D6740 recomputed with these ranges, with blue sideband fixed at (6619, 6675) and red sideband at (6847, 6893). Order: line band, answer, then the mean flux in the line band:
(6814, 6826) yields 0.11 Angstrom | 23.6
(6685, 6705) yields 0.27 Angstrom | 23.2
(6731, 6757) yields 1.72 Angstrom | 22.1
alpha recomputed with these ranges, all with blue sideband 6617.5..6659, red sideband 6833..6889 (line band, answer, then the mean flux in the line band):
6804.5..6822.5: -0.2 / 24.1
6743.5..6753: 0.9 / 21.7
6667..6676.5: 0.7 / 22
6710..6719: 0.2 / 23.4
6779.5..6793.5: 0.4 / 23.2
